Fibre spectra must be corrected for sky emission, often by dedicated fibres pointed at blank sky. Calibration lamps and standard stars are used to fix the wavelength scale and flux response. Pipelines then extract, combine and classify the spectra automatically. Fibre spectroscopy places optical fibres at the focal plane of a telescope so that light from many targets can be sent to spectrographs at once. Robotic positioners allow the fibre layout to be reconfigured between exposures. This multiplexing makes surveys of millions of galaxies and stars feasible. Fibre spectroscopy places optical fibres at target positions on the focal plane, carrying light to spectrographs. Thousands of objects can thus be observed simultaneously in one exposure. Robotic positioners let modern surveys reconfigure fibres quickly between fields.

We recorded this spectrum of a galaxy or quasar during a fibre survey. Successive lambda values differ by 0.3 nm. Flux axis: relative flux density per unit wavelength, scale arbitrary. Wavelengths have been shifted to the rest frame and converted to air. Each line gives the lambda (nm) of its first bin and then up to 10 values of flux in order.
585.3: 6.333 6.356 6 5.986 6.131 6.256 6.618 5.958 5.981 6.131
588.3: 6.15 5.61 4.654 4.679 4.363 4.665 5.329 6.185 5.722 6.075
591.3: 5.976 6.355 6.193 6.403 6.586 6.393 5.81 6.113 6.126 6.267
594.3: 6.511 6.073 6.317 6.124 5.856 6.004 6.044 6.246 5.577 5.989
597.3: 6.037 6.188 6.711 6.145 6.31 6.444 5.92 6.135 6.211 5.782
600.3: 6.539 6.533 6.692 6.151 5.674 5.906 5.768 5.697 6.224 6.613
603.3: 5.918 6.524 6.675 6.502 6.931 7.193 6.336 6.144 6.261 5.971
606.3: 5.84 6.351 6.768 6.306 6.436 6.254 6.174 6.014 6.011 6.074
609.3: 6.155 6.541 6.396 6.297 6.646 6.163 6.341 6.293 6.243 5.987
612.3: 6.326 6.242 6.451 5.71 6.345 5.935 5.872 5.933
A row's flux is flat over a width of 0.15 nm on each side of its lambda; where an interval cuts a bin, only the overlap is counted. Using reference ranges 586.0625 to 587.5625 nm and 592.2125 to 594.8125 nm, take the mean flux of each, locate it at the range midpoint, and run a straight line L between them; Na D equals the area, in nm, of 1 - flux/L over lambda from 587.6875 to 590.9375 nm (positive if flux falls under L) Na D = 0.42 nm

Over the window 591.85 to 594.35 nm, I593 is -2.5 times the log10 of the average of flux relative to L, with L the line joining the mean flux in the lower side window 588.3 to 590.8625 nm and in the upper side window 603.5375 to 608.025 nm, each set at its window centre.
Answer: -0.15 mag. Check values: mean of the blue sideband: 5.21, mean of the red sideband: 6.43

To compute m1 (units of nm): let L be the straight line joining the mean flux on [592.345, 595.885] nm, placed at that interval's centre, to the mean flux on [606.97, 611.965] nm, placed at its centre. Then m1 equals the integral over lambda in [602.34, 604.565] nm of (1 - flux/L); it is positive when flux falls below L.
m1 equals -0.05 nm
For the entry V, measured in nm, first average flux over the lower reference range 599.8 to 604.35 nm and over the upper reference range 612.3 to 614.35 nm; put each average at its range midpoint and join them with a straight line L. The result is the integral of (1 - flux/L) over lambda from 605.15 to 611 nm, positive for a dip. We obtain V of -0.10 nm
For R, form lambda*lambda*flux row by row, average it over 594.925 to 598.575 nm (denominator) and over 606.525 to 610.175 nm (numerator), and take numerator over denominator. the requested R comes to 1.1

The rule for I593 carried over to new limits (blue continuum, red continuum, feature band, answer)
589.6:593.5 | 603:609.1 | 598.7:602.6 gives 0.016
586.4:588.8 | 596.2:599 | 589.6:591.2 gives 0.099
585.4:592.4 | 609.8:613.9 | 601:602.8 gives 0.026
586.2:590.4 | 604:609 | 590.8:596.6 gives -0.062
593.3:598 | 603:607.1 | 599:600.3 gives 0.031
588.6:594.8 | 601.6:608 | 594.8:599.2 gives -0.019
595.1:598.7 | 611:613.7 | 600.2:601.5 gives -0.044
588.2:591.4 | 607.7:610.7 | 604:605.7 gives -0.092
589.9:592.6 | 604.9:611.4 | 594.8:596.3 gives 0.008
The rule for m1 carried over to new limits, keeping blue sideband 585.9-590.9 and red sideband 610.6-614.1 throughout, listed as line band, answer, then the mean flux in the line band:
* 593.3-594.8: -0.11 nm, 6.22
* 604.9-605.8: -0.04 nm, 6.3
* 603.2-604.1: -0.06 nm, 6.4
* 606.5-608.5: -0.09 nm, 6.34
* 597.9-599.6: -0.10 nm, 6.24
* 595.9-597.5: -0.04 nm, 5.99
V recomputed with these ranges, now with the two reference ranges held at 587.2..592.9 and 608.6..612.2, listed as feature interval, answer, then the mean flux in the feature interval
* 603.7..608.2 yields -0.19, 6.41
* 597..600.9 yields -0.18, 6.25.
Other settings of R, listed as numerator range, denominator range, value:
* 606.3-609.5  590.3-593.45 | 1.07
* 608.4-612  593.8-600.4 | 1.06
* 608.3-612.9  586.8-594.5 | 1.14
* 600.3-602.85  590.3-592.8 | 1.02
